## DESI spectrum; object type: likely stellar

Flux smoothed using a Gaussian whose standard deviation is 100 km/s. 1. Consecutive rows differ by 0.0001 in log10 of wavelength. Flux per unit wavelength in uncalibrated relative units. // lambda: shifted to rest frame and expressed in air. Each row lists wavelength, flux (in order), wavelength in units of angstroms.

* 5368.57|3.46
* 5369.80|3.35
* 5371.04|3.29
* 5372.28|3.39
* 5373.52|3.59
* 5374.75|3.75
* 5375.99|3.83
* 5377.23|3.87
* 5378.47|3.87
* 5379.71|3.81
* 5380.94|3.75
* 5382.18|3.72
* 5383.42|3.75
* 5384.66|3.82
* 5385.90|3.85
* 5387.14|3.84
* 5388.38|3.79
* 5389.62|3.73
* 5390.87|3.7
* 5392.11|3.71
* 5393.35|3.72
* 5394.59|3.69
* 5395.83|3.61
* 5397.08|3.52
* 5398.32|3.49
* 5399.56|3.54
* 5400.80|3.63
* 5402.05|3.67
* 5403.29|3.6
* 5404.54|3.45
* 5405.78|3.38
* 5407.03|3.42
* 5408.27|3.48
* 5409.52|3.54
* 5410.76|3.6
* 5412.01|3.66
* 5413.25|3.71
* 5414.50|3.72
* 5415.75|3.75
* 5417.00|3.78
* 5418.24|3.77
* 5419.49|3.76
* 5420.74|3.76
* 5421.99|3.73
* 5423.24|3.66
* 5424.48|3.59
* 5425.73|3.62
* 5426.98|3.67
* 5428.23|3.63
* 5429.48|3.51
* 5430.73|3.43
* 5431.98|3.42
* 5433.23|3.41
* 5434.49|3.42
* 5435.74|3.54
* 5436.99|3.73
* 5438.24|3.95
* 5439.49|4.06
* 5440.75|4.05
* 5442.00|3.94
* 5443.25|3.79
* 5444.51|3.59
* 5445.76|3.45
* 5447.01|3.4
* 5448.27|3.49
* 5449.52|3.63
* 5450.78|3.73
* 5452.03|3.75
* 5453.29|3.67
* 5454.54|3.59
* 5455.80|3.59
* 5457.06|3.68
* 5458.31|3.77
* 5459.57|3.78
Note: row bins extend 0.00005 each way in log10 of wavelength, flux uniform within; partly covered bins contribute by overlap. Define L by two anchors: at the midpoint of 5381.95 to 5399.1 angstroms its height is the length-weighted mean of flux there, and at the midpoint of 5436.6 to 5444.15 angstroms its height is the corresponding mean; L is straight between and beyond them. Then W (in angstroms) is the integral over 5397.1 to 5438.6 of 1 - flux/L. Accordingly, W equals 2.35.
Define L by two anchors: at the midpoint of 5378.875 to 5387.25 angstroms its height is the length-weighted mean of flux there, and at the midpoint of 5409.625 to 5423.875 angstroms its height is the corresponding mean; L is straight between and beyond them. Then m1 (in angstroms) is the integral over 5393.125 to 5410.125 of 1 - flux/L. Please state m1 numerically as 0.9 angstroms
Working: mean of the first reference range 3.79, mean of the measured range 3.55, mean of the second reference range 3.71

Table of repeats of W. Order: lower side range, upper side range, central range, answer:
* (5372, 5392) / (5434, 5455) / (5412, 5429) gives 0.1 angstroms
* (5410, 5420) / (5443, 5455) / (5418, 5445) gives -0.2 angstroms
